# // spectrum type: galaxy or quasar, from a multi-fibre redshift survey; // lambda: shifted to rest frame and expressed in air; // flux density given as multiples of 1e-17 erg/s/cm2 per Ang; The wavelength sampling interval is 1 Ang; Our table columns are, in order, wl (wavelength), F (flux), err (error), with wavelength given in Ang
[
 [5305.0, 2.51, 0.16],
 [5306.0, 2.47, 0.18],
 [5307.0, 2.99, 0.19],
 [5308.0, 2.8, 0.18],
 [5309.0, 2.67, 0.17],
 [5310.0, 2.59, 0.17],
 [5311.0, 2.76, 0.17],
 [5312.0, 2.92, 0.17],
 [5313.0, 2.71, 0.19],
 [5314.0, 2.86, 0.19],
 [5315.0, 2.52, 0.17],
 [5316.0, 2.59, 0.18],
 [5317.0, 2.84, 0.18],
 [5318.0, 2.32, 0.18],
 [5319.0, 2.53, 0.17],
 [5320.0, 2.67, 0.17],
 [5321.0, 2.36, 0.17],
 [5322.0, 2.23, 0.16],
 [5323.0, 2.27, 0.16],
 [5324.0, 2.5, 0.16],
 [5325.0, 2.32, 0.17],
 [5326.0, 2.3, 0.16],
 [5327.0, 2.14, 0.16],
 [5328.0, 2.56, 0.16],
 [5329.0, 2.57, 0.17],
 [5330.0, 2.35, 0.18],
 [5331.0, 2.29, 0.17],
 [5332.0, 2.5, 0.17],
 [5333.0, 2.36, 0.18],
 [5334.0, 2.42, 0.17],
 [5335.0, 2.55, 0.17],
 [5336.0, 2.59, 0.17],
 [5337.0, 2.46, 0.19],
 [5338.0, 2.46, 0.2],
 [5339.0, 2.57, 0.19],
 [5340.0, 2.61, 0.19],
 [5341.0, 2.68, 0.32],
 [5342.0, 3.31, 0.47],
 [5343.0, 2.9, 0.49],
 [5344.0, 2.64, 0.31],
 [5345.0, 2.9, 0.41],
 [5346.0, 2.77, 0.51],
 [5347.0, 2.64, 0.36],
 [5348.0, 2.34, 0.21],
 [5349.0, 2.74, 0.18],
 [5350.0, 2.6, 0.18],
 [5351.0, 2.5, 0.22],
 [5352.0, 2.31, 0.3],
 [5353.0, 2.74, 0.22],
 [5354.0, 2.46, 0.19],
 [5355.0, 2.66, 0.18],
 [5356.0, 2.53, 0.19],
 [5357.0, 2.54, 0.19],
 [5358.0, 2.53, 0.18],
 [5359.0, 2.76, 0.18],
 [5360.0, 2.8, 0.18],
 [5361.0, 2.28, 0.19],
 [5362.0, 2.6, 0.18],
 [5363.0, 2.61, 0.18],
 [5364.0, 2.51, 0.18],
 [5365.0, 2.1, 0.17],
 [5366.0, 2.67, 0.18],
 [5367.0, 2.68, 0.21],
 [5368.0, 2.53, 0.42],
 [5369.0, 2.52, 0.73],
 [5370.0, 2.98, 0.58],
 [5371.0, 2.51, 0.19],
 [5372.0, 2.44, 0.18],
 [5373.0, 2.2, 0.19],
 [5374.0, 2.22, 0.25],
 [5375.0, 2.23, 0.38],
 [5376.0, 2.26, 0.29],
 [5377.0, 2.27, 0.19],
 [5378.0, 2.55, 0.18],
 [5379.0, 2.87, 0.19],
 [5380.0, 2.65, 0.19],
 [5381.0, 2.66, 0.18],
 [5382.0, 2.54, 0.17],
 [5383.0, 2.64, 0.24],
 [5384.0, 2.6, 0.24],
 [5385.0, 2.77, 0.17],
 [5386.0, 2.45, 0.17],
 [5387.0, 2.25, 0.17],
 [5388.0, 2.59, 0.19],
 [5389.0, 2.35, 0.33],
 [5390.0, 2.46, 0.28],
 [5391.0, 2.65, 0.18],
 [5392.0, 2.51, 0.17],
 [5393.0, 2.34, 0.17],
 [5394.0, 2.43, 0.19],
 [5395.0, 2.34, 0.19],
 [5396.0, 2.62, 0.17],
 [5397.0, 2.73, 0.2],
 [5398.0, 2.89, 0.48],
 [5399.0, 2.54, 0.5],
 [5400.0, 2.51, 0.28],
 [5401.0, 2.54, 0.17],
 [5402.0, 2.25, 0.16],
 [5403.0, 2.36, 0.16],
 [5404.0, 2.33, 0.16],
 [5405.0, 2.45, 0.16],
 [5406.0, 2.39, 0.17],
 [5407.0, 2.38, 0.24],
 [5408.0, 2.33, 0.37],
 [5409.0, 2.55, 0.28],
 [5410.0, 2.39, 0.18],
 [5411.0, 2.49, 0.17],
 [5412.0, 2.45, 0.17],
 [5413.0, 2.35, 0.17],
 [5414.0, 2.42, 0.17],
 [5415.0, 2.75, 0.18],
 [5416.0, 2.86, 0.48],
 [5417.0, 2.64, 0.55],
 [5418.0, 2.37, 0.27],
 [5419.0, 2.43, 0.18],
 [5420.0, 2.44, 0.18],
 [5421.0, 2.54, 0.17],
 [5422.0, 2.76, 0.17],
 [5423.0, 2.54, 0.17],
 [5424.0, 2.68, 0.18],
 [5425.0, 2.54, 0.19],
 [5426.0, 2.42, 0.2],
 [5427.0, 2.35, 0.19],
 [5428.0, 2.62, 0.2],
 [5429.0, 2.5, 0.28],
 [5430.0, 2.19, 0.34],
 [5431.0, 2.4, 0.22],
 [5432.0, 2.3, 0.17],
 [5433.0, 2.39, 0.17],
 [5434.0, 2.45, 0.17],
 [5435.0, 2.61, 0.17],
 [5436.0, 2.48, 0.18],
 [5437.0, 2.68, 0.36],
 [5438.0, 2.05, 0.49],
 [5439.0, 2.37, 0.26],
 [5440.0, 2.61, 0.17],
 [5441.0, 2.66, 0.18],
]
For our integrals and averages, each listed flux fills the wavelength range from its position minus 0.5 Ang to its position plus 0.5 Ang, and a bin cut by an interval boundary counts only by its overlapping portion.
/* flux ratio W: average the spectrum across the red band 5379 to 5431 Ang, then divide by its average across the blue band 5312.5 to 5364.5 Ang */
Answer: 0.98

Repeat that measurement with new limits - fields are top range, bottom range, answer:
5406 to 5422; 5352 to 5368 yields 0.98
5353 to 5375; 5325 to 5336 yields 1.05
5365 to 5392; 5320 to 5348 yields 0.99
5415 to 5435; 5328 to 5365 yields 0.97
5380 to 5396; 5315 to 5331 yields 1.03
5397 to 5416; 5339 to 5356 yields 0.93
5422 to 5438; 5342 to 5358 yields 0.94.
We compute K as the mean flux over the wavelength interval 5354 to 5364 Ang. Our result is 2.58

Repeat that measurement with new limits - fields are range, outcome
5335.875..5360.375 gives 2.64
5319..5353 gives 2.53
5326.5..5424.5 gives 2.53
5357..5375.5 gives 2.51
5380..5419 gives 2.51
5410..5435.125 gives 2.5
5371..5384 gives 2.47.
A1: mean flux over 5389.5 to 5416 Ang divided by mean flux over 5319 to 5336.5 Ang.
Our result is 1.03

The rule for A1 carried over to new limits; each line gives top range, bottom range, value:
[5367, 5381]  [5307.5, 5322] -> 0.94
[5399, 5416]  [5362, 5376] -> 0.99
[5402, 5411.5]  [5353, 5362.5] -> 0.93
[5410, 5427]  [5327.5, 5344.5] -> 0.98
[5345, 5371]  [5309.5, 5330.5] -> 1.02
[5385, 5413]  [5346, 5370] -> 0.96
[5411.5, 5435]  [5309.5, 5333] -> 1.00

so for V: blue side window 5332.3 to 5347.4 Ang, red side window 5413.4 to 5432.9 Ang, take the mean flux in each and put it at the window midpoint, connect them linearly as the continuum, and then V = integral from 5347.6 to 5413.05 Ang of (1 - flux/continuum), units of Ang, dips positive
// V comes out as 2.0 Ang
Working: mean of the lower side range 2.66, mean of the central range 2.51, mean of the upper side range 2.51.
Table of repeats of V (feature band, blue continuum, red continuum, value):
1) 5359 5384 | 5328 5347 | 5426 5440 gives 0.2 Ang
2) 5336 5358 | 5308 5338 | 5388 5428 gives -1.1 Ang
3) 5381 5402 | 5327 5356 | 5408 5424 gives 0.1 Ang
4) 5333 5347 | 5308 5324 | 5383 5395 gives -0.6 Ang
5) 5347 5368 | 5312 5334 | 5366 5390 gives -0.4 Ang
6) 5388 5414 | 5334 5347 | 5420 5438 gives 0.8 Ang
